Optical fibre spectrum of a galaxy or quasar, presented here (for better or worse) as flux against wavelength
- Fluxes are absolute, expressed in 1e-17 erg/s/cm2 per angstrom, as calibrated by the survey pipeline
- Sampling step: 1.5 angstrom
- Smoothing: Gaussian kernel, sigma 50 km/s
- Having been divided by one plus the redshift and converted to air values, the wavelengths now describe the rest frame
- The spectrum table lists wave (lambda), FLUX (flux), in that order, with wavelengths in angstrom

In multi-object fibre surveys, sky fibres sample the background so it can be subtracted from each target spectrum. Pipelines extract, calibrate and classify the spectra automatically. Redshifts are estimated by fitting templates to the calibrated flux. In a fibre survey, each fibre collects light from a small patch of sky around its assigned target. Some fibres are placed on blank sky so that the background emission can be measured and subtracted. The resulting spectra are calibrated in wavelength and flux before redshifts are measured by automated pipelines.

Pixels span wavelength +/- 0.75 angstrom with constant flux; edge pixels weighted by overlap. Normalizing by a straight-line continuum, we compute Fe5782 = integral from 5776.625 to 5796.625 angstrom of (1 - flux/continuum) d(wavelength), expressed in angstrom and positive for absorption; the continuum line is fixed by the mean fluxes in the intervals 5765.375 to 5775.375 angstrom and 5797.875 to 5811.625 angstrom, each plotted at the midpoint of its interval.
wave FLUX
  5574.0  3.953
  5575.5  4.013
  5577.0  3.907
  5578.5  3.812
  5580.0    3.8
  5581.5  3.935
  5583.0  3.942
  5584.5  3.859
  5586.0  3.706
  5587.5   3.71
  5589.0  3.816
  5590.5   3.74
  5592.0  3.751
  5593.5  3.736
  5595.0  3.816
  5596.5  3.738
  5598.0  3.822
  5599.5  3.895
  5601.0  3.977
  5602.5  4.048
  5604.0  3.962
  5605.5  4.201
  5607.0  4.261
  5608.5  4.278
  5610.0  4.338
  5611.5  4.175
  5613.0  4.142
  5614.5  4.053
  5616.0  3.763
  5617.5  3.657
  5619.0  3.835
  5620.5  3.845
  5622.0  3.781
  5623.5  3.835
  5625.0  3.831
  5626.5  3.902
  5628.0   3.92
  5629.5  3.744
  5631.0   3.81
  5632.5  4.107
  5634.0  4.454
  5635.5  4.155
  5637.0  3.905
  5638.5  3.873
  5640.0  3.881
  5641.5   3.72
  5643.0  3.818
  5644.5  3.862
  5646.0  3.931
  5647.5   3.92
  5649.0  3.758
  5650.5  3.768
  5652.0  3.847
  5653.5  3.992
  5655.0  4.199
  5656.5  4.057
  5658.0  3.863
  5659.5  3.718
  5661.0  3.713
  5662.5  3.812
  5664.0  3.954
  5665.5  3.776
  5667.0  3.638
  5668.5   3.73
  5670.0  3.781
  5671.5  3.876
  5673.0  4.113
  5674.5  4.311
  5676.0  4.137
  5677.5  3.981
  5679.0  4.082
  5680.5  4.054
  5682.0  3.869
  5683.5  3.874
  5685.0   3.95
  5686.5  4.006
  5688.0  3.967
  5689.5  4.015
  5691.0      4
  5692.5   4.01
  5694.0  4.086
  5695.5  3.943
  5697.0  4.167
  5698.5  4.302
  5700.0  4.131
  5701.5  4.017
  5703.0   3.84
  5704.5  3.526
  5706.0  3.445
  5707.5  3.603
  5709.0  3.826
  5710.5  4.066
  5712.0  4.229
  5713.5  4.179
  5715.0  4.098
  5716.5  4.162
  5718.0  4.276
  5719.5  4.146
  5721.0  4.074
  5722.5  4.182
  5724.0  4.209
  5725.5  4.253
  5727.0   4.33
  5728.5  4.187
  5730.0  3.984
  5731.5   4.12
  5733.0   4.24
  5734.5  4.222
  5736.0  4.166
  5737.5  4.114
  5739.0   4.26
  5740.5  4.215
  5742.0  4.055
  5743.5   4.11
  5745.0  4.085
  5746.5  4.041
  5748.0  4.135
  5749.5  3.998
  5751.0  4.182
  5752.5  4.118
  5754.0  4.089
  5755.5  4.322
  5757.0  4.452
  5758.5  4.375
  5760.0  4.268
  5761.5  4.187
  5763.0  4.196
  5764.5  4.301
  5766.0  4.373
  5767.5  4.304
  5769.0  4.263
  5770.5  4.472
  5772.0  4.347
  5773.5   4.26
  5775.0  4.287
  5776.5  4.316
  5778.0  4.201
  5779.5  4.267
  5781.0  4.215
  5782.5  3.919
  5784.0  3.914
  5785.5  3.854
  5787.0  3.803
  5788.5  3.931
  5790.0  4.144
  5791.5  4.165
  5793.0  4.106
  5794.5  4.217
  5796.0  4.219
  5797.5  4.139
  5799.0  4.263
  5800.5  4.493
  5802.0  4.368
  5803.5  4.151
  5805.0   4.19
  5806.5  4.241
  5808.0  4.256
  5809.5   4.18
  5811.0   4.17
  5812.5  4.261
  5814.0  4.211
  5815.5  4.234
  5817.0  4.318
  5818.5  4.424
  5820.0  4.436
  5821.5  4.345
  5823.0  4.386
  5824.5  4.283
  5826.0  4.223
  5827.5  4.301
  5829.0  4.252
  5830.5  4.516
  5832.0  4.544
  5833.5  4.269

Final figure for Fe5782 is 1.00 angstrom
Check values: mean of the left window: 4.33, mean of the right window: 4.25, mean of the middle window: 4.08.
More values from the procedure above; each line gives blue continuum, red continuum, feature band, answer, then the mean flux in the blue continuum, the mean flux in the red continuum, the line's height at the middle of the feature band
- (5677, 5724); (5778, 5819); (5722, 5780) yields -1.78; 4.01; 4.17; 4.09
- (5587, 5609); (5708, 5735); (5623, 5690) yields 1.72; 3.91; 4.15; 4.03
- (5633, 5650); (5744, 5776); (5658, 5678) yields 0.59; 3.93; 4.24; 4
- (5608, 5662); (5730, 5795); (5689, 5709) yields 0.62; 3.93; 4.17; 4.05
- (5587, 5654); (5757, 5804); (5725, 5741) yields -0.26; 3.92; 4.21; 4.12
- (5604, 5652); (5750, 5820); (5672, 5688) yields 0.03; 3.95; 4.22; 4.04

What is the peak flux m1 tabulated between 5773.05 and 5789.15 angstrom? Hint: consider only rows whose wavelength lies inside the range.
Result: 4.316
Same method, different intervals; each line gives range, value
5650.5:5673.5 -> 4.199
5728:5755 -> 4.26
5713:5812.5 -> 4.493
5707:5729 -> 4.33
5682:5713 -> 4.302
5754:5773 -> 4.472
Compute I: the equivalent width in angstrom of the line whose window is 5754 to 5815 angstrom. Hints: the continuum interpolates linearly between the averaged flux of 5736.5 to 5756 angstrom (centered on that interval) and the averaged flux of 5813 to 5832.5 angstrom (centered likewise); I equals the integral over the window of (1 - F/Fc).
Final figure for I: 0.3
